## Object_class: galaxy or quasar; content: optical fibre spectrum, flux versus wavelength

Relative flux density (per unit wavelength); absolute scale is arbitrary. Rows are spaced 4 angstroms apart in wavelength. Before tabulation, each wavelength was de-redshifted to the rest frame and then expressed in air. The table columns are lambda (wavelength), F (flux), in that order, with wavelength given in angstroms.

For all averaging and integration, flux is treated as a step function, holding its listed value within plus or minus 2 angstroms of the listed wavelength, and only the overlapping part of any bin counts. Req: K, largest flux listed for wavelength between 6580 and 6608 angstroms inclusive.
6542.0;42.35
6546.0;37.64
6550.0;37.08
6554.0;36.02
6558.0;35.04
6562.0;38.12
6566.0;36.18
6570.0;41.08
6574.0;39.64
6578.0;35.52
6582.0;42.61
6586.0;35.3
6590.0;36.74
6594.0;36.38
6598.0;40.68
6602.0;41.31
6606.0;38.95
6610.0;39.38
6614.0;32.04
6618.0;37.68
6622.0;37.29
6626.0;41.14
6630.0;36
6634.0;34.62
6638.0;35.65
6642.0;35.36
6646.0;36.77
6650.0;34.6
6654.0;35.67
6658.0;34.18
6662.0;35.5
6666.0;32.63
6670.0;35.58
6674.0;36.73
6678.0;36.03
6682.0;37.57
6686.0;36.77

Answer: 42.61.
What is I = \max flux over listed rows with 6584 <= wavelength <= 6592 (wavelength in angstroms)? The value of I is 36.74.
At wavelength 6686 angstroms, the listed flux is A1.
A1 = 36.77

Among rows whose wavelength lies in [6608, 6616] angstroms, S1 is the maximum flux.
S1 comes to 39.38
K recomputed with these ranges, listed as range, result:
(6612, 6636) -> 41.14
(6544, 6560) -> 37.64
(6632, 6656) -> 36.77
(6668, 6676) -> 36.73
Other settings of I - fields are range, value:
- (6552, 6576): 41.08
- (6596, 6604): 41.31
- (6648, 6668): 35.67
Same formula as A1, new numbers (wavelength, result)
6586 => 35.3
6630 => 36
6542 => 42.35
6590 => 36.74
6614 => 32.04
